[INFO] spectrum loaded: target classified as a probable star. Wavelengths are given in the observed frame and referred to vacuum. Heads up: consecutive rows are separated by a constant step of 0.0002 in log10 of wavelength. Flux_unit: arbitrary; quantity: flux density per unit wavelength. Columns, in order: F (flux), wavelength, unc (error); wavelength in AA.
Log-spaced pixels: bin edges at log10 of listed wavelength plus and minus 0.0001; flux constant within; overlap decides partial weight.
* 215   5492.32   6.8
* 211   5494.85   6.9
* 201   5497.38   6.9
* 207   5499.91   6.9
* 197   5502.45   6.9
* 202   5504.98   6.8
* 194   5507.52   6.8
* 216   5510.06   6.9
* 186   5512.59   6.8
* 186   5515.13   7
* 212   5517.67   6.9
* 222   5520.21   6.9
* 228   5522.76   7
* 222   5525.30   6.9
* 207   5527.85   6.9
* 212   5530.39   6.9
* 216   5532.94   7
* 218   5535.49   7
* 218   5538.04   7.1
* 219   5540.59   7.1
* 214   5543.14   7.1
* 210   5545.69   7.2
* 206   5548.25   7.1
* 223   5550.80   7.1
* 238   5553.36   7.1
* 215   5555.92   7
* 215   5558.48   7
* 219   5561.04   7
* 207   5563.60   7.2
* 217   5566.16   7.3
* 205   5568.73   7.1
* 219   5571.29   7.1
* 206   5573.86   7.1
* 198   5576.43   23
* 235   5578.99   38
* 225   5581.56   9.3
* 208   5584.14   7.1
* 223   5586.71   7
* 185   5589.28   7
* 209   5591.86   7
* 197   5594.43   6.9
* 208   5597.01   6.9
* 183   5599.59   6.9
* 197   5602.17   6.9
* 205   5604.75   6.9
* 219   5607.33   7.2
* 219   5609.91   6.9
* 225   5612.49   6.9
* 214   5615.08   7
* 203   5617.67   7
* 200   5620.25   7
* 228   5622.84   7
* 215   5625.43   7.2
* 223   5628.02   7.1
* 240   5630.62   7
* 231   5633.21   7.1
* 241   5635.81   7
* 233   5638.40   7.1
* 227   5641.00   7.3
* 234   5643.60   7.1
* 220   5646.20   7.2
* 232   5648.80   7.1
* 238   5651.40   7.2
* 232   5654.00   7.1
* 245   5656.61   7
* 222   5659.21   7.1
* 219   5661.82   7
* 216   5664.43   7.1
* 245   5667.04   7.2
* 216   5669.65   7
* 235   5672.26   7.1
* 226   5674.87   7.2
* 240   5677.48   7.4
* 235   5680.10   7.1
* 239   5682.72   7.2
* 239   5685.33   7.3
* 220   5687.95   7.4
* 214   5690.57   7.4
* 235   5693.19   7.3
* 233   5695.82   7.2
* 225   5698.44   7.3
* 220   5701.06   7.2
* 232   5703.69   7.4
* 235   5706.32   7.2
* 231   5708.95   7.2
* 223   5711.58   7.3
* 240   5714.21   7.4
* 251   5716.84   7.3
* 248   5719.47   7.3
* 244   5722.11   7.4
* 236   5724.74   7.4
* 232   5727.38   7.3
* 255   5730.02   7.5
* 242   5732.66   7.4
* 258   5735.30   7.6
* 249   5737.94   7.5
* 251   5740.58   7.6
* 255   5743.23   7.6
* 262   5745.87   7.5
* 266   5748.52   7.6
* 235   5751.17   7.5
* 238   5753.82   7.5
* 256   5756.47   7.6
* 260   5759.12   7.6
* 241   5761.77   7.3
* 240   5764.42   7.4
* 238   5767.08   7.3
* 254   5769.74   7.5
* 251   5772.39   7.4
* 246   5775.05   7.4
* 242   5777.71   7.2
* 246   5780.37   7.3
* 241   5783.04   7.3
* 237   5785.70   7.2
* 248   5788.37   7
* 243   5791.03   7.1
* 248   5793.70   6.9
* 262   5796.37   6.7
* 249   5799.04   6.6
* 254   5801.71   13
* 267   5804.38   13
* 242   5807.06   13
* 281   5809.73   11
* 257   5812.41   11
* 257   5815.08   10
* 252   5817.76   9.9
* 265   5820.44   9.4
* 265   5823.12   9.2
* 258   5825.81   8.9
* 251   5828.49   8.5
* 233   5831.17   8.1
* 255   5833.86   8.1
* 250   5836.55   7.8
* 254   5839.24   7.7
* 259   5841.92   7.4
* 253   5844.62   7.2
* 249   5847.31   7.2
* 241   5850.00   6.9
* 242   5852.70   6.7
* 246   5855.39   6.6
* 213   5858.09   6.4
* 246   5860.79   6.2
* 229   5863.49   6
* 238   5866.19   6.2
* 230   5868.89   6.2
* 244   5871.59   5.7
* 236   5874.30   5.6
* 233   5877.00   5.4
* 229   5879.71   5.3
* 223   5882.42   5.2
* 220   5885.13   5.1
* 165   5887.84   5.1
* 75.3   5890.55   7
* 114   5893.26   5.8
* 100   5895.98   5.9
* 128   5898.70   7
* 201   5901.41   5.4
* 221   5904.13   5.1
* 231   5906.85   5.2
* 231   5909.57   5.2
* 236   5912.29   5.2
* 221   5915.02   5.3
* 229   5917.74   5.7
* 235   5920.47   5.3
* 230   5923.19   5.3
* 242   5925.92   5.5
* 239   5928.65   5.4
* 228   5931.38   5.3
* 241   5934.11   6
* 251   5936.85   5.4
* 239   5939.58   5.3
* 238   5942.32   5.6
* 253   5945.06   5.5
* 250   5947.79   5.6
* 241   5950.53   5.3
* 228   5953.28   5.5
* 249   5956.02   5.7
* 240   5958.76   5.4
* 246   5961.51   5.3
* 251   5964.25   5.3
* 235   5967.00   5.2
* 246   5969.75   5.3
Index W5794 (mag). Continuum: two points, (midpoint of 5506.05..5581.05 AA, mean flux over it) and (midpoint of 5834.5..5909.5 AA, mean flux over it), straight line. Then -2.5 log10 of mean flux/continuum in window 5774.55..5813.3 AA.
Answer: -0.17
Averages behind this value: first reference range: 213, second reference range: 214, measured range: 251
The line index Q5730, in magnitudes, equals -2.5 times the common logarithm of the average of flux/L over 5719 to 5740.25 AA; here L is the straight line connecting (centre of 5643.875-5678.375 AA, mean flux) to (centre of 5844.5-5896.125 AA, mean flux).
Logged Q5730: -0.099 mag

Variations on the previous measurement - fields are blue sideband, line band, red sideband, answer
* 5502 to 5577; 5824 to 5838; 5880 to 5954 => -0.180 mag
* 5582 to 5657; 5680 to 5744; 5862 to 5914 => -0.125 mag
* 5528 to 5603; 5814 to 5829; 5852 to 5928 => -0.222 mag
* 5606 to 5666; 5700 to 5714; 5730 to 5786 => 0.044 mag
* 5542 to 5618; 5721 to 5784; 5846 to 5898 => -0.181 mag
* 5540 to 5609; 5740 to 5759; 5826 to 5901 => -0.175 mag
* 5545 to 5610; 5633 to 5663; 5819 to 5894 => -0.075 mag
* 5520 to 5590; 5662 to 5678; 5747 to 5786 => 0.018 mag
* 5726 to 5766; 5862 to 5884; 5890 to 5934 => -0.099 mag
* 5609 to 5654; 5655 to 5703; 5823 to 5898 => -0.023 mag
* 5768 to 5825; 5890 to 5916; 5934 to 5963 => 0.349 mag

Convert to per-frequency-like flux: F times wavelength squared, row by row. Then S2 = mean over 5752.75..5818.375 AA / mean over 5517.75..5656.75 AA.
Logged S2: 1.2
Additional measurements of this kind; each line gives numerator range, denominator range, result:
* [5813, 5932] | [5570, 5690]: 1.11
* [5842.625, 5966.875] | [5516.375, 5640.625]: 1.16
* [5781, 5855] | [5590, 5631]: 1.29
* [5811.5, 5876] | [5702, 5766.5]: 1.05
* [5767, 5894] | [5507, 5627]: 1.24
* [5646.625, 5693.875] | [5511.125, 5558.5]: 1.13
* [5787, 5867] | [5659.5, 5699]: 1.15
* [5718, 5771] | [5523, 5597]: 1.24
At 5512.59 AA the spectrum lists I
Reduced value 186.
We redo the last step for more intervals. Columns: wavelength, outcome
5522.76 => 228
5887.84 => 165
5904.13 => 221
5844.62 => 253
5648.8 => 232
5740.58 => 251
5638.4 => 233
